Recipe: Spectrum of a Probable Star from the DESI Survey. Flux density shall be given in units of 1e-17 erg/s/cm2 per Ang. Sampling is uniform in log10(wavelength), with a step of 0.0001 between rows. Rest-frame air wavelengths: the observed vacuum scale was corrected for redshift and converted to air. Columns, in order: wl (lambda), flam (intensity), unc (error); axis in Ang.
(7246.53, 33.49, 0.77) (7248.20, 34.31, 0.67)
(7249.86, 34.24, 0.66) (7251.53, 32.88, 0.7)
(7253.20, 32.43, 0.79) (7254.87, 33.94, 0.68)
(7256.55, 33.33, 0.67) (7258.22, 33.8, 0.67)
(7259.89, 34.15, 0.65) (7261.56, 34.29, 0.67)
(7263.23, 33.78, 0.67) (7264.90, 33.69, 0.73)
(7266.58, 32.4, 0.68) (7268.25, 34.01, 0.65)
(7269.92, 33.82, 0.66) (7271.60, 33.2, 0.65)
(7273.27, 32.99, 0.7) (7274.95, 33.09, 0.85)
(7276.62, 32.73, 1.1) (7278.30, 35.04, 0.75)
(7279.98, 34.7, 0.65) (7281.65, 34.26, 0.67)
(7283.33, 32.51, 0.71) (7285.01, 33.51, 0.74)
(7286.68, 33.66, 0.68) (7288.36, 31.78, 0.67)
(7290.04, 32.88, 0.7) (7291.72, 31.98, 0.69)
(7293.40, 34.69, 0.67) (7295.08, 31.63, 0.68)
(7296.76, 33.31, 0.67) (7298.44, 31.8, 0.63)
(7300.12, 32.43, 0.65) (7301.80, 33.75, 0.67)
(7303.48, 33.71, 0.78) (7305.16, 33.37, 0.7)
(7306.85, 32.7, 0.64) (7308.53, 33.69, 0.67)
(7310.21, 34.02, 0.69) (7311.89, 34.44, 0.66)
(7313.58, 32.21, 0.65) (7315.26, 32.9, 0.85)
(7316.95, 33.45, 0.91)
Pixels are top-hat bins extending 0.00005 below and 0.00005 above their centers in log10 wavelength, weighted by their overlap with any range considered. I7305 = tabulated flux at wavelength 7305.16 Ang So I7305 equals 33.37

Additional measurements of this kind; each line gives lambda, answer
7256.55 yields 33.33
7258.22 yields 33.8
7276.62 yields 32.73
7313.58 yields 32.21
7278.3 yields 35.04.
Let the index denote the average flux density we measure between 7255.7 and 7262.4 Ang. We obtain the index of 33.9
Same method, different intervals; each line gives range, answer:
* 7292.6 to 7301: 32.8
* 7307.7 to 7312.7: 34.1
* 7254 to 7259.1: 33.6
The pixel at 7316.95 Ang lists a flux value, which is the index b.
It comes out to 33.45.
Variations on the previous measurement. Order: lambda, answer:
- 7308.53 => 33.69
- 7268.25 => 34.01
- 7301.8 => 33.75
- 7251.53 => 32.88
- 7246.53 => 33.49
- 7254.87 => 33.94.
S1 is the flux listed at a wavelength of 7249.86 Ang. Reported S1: 34.24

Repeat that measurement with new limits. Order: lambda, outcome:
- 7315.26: 32.9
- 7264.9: 33.69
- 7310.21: 34.02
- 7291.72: 31.98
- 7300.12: 32.43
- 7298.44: 31.8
